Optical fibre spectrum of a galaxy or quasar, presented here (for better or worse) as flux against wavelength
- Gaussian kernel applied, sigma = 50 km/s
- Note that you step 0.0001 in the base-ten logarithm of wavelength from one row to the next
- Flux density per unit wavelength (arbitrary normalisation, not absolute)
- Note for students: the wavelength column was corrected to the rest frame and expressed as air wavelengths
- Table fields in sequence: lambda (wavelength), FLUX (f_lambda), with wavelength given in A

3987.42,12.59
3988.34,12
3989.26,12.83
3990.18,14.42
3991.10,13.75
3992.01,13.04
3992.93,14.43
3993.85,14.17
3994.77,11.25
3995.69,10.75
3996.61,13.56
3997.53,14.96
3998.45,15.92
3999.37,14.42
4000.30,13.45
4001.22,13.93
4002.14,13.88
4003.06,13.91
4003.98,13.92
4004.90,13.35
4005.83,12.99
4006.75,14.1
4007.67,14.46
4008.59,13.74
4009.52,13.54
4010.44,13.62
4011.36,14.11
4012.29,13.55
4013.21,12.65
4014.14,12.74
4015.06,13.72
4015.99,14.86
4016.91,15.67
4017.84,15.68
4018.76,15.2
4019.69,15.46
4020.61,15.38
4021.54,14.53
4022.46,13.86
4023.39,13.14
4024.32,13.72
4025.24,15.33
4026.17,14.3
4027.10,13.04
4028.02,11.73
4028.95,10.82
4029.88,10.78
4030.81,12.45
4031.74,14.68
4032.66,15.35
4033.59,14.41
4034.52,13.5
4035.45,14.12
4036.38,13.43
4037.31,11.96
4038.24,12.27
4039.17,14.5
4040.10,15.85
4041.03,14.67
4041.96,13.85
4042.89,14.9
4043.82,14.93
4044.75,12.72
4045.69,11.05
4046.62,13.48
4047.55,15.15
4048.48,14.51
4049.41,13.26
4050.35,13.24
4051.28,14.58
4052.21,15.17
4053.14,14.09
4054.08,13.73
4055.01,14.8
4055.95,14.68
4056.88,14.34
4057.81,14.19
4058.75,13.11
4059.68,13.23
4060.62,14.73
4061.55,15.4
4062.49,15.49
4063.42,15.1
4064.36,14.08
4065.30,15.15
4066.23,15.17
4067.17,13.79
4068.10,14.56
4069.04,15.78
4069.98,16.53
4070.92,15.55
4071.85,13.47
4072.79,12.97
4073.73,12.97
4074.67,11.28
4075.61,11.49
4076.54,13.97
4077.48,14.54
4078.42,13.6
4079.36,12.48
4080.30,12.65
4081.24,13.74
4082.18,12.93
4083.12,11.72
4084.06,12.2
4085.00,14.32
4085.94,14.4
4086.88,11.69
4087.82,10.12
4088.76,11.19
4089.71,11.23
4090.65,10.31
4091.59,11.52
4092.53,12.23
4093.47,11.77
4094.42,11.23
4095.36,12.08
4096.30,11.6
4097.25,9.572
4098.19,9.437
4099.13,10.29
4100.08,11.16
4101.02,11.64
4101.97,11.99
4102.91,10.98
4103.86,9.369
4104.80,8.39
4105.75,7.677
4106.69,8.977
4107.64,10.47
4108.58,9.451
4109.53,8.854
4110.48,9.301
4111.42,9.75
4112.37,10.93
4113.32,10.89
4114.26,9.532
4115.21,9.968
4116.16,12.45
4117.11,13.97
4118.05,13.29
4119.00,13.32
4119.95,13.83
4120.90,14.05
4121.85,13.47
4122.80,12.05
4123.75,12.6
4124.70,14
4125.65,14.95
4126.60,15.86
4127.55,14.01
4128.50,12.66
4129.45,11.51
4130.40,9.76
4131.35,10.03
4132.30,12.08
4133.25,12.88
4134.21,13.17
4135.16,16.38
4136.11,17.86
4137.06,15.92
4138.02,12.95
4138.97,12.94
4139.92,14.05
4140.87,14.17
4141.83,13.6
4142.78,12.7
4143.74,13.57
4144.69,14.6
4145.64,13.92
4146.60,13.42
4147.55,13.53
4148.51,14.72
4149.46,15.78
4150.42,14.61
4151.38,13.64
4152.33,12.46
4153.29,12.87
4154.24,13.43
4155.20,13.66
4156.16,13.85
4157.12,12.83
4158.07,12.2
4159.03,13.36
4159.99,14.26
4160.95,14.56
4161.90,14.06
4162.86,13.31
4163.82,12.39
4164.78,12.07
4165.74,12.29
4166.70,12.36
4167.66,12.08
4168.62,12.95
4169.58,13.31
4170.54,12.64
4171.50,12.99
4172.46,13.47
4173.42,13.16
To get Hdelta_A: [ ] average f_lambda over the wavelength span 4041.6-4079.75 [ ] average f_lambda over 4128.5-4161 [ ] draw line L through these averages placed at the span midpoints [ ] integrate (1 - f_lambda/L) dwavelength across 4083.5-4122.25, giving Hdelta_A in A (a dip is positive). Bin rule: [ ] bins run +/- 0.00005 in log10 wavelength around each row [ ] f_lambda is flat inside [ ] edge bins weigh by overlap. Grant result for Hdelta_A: 7.3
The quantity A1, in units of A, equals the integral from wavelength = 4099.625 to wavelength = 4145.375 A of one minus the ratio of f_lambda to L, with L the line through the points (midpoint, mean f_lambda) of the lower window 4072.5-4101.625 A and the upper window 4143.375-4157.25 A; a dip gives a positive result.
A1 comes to 2.8 A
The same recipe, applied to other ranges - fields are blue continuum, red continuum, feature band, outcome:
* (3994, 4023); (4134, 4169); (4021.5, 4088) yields 0.6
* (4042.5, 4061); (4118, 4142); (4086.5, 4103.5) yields 3.3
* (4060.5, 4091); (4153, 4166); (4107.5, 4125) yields 2.2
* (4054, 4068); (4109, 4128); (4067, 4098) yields 2.4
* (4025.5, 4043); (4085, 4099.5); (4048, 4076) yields -3.9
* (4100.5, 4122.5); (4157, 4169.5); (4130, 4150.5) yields -2.8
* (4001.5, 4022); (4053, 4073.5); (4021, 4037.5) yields 1.0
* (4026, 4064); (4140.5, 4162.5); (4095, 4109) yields 3.6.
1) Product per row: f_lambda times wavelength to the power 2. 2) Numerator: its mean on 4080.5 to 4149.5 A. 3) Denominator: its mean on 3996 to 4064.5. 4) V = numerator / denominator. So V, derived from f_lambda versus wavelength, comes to 0.91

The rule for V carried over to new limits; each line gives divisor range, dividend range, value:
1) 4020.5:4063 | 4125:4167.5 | 1.03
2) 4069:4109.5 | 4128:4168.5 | 1.17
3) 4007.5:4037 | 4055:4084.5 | 1.03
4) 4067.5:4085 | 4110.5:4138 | 0.97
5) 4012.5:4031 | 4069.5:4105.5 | 0.90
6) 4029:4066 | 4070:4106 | 0.87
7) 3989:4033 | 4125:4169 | 1.05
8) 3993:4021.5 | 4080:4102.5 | 0.87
